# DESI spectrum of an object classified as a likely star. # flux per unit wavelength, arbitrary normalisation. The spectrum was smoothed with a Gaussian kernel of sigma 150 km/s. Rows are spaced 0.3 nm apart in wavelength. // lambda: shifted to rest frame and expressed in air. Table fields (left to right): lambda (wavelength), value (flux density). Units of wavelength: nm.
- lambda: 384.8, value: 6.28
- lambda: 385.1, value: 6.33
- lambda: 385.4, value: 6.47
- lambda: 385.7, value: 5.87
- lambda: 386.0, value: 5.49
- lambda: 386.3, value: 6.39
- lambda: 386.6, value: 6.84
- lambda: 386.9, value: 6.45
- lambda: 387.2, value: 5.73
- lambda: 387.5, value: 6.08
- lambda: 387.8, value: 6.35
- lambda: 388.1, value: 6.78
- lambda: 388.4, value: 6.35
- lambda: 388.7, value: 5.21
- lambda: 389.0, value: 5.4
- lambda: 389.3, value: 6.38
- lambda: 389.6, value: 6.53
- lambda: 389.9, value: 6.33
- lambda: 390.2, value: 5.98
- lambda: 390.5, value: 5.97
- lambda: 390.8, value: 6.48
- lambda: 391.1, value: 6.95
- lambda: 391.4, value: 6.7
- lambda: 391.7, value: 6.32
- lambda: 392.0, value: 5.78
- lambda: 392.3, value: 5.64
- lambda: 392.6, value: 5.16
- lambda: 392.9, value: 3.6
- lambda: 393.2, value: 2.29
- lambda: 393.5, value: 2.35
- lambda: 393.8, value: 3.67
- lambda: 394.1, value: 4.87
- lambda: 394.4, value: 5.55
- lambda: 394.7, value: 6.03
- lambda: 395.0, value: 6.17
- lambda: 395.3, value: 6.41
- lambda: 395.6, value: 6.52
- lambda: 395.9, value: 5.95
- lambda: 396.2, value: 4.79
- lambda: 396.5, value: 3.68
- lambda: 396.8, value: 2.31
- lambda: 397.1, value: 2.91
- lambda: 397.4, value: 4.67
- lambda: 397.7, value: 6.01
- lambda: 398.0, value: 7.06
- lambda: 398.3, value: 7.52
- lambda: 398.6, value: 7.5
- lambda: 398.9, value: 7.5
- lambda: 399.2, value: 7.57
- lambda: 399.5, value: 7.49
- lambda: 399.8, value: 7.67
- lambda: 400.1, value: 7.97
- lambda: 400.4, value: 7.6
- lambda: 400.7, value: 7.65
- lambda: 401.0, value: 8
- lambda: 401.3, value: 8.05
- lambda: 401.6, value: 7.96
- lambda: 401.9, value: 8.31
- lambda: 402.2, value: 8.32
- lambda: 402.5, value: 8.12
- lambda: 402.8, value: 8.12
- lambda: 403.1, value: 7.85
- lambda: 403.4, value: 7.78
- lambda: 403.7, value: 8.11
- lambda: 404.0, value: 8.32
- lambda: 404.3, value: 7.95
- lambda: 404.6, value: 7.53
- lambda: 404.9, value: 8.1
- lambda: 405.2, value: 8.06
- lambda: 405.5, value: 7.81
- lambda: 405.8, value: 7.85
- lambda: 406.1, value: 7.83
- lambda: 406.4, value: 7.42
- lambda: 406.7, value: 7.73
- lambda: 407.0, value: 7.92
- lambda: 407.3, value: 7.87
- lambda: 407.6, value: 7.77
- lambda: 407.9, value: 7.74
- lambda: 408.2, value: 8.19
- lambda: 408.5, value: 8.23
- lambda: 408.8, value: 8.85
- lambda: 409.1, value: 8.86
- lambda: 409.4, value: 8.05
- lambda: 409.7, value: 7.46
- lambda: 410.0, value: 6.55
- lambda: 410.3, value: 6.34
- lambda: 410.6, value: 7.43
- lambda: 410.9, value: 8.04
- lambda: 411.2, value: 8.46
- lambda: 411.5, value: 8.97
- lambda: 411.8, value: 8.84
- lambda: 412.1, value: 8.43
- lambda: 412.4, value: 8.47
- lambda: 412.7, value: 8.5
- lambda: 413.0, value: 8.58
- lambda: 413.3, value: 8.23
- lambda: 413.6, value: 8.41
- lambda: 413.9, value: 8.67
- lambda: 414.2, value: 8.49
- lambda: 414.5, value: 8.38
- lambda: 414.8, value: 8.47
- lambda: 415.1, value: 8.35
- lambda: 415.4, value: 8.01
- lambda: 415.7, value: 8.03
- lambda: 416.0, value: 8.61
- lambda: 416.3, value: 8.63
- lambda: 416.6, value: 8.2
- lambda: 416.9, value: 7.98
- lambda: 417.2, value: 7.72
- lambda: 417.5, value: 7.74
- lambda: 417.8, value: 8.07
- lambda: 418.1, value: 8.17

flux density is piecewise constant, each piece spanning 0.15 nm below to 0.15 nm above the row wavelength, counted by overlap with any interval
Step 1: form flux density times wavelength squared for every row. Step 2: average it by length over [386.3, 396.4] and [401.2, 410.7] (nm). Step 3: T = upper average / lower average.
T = 1.49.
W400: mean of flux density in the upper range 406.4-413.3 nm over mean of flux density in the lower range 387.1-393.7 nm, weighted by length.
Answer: 1.43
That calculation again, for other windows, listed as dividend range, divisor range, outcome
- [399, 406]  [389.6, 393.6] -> 1.46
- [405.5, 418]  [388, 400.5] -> 1.40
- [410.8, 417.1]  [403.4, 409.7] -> 1.05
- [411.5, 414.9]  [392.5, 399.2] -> 1.65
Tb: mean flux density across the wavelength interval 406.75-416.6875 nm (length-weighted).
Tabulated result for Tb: 8.18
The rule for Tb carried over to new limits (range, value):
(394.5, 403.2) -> 6.74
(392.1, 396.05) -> 4.95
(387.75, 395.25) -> 5.55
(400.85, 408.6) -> 7.96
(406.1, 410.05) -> 7.93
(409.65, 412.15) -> 7.83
